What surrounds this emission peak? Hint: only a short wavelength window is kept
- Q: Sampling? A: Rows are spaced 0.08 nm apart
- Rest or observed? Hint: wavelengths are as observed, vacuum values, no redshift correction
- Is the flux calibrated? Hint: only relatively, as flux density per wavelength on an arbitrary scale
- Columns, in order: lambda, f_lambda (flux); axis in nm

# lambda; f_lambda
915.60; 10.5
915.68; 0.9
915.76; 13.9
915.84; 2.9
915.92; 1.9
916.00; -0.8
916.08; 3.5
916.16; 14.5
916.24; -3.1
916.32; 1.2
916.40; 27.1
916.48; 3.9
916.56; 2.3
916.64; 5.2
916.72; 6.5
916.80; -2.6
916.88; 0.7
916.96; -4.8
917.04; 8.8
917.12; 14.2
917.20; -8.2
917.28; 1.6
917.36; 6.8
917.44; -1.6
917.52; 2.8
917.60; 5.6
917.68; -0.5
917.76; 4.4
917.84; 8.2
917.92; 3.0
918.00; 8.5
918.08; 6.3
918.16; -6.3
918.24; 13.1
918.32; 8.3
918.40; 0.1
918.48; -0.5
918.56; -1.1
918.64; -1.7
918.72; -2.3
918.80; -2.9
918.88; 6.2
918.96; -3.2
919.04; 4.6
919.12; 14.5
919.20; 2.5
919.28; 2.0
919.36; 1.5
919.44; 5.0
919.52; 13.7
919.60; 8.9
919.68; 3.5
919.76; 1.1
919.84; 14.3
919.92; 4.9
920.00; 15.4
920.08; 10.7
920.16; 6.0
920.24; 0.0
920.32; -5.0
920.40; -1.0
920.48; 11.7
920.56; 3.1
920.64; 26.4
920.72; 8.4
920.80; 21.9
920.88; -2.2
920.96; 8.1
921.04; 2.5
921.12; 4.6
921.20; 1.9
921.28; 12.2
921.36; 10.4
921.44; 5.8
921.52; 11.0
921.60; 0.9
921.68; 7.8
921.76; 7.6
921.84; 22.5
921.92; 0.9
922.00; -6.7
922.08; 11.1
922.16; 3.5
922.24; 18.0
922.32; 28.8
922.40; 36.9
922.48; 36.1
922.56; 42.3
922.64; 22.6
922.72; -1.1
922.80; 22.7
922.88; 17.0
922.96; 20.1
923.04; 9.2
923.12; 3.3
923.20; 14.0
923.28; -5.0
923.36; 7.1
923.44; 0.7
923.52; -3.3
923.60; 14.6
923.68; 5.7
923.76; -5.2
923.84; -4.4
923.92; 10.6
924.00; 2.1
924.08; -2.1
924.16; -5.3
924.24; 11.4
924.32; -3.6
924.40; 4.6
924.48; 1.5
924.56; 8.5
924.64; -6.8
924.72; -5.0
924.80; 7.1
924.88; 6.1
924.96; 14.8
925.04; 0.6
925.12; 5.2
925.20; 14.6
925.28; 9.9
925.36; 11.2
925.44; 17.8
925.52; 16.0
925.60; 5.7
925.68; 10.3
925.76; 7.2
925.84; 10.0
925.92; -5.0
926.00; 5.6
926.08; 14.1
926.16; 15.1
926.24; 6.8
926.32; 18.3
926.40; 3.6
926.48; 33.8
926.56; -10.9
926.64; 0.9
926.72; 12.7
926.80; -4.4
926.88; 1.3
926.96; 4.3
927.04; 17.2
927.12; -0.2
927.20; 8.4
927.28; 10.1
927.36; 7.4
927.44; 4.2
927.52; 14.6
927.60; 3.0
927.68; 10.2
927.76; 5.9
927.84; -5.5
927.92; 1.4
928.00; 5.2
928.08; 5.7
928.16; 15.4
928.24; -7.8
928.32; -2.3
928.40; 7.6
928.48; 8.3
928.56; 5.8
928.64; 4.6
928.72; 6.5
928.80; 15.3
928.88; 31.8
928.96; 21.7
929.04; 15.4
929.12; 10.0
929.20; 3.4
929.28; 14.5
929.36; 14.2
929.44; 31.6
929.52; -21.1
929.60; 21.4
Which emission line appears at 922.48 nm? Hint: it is H-gamma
